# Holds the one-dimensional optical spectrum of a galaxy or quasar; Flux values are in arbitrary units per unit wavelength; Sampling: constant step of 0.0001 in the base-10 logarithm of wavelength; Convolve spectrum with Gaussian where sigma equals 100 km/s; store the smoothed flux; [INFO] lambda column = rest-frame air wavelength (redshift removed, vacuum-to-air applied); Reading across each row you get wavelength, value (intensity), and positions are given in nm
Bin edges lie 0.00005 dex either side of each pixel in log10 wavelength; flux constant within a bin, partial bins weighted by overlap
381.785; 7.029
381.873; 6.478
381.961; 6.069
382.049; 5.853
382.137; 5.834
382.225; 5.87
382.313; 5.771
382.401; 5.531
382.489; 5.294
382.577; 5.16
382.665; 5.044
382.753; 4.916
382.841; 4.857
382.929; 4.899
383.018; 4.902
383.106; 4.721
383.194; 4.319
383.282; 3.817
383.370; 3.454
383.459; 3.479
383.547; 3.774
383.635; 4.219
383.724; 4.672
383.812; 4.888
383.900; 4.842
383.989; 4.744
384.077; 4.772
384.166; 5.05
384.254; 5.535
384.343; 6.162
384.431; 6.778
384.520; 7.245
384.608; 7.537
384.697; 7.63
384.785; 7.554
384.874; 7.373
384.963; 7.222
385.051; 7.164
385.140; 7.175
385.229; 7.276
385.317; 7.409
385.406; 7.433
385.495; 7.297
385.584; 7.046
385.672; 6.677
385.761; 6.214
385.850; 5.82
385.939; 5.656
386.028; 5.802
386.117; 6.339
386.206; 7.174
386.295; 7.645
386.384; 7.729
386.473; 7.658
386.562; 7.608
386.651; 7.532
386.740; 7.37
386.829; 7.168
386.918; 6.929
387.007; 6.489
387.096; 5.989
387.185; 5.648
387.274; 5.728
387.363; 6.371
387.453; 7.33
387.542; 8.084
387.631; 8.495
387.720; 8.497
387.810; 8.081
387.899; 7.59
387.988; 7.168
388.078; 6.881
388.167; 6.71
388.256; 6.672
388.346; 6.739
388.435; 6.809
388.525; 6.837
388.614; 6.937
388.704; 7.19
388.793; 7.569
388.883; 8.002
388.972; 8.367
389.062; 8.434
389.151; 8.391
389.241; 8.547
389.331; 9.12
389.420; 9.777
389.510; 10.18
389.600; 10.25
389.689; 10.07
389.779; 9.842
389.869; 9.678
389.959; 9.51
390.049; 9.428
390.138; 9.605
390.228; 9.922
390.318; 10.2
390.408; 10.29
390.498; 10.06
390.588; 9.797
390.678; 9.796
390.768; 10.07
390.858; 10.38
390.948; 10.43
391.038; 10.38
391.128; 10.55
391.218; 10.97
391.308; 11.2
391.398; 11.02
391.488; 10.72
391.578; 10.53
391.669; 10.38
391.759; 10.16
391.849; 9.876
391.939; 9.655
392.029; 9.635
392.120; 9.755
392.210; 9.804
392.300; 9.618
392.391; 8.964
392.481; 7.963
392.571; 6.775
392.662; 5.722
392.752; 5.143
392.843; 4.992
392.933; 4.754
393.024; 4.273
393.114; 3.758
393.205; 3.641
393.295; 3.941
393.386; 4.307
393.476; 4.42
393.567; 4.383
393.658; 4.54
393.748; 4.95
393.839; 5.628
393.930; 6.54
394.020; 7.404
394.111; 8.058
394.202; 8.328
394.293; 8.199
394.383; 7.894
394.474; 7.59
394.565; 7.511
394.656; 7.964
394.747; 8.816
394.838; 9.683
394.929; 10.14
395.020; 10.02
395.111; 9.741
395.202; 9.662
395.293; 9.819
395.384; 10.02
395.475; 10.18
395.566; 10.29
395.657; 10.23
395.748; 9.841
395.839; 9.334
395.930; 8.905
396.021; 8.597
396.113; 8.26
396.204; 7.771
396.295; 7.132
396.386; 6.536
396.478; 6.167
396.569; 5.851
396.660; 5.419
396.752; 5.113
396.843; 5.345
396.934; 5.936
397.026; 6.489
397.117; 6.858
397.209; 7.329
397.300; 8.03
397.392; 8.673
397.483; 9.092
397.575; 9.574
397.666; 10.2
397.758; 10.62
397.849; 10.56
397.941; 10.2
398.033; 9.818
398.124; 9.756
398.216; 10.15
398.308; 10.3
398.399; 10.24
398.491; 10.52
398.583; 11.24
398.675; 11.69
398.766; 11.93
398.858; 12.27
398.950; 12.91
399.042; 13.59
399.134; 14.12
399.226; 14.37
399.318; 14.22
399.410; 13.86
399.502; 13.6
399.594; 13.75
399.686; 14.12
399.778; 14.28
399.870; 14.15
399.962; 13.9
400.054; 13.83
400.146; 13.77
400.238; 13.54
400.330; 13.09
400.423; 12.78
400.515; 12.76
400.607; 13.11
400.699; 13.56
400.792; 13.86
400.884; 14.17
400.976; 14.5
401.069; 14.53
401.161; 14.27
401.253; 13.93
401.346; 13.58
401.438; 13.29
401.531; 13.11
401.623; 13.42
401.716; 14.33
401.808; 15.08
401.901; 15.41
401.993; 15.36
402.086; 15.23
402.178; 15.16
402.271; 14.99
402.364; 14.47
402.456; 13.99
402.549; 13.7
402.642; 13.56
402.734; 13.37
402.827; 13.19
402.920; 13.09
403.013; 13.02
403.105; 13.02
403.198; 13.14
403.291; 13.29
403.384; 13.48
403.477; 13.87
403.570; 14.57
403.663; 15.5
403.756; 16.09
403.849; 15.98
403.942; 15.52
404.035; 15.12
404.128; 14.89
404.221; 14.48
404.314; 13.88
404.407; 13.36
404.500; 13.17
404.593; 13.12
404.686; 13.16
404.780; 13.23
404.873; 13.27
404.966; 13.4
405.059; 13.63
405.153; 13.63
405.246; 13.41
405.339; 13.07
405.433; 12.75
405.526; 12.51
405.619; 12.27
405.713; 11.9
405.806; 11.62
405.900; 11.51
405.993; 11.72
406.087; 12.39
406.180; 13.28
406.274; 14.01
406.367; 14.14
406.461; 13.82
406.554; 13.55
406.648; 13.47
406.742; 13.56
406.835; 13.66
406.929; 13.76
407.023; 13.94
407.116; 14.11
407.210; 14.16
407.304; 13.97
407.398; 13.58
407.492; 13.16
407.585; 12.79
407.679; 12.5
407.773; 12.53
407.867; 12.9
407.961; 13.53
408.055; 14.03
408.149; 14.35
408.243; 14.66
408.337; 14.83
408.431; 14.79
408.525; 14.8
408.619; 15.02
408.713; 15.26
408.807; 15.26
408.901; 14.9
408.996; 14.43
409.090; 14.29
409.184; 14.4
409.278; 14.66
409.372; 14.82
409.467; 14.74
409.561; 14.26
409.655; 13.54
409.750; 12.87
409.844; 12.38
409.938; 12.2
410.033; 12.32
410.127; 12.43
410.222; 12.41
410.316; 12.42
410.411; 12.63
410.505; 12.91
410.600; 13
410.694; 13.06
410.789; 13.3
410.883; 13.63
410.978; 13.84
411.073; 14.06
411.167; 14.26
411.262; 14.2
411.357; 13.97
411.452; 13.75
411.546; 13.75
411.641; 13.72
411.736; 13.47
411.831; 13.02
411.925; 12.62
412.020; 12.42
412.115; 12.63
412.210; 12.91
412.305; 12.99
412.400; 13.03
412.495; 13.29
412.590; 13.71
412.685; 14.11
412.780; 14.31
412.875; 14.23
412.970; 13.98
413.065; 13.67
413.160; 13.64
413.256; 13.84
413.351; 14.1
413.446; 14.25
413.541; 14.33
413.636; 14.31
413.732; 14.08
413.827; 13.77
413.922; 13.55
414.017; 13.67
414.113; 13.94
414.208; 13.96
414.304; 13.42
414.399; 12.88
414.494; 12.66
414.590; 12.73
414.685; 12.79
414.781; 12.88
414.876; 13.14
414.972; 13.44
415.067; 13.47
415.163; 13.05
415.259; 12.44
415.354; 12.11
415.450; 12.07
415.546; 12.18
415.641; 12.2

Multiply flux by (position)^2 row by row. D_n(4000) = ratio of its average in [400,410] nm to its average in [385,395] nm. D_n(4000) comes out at 1.89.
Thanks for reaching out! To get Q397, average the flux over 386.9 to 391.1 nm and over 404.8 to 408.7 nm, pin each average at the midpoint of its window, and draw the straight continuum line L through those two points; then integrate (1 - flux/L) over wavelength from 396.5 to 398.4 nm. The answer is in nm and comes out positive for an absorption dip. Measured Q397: 0.45 nm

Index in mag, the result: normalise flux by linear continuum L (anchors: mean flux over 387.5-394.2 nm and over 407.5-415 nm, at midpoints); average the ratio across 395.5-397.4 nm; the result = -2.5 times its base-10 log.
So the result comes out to 0.27 mag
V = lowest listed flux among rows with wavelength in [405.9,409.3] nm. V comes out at 11.72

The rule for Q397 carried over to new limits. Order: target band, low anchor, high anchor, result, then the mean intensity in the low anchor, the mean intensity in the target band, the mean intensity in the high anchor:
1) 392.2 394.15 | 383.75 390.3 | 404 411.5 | 0.717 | 7.38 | 5.81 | 13.6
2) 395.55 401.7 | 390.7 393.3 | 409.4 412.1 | -0.460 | 8.53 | 11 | 13.3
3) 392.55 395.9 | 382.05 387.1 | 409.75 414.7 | 0.542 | 6.05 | 7.27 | 13.4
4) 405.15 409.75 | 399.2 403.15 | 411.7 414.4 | 0.026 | 13.9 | 13.7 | 13.6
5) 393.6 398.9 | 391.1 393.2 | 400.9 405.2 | 0.989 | 8.42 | 8.59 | 14.1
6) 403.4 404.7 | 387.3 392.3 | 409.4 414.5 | -0.284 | 9.06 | 14.5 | 13.5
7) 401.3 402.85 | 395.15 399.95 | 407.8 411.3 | -0.374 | 10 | 14.2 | 13.8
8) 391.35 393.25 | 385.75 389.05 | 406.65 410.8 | 0.129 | 7.07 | 7.96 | 13.7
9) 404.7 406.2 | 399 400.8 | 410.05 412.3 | 0.083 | 13.7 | 12.7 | 13.2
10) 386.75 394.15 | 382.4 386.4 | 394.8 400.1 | -0.231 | 5.87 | 8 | 10.1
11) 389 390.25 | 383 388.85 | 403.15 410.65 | -0.277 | 6.48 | 9.46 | 13.6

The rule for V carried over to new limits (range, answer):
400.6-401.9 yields 13.11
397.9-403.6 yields 9.756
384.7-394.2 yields 3.641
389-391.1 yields 8.391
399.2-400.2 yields 13.6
